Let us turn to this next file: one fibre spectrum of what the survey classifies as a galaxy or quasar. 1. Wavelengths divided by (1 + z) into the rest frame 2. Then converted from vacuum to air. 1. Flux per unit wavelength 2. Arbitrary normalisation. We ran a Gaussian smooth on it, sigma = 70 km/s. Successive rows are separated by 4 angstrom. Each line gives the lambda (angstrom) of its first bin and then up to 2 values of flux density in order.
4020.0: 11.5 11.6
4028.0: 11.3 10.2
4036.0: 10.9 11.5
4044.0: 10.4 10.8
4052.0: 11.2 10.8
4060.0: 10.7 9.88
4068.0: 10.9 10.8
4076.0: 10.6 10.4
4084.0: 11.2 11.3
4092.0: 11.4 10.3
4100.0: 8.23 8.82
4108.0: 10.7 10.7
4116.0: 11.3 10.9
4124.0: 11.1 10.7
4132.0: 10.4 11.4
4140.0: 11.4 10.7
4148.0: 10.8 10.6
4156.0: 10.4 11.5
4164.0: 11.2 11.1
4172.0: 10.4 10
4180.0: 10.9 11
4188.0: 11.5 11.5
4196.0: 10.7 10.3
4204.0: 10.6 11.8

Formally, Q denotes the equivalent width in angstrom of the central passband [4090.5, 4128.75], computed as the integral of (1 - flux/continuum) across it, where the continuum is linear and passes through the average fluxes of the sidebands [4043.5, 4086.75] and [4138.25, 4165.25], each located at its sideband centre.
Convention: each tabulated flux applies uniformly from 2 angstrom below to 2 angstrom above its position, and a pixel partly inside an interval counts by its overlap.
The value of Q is 1.54 angstrom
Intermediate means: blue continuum 10.7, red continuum 10.9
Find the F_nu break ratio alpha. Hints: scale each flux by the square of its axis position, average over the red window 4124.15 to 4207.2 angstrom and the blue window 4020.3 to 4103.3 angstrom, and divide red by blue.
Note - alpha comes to 1.07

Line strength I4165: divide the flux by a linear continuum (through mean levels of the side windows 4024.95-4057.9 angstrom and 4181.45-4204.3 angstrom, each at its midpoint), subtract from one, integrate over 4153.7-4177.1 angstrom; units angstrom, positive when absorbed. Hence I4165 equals 0.3 angstrom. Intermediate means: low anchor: 10.9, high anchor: 11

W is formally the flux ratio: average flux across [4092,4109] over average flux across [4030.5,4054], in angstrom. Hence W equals 0.9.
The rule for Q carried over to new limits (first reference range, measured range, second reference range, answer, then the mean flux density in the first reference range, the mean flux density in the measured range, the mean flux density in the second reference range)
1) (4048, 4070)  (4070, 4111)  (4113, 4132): 1.6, 10.7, 10.4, 10.9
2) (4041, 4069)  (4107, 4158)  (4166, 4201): -0.4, 10.7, 10.9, 10.8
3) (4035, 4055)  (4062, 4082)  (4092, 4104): -0.6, 11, 10.5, 9.55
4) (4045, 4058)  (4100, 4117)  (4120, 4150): 1.3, 10.9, 10.1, 10.9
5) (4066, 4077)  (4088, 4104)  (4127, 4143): 1.3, 10.8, 10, 11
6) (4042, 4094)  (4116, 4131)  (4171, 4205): -0.2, 10.8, 10.9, 10.8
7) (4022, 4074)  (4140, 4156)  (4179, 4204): 0.3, 10.8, 10.8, 11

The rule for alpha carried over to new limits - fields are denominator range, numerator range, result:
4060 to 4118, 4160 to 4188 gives 1.08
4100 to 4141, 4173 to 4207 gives 1.06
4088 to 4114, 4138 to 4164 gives 1.11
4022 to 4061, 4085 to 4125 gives 0.99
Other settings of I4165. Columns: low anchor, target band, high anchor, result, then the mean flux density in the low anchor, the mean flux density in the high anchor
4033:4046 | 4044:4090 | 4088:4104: -1.41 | 10.9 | 10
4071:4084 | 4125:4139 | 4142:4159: -0.28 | 10.7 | 10.7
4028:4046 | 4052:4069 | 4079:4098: 0.39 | 10.8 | 10.9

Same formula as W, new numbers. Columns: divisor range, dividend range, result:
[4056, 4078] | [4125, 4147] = 1.03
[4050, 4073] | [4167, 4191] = 1.01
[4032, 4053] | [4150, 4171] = 1.01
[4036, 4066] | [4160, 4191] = 1.02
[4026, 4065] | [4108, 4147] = 1.01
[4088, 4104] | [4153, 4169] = 1.10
